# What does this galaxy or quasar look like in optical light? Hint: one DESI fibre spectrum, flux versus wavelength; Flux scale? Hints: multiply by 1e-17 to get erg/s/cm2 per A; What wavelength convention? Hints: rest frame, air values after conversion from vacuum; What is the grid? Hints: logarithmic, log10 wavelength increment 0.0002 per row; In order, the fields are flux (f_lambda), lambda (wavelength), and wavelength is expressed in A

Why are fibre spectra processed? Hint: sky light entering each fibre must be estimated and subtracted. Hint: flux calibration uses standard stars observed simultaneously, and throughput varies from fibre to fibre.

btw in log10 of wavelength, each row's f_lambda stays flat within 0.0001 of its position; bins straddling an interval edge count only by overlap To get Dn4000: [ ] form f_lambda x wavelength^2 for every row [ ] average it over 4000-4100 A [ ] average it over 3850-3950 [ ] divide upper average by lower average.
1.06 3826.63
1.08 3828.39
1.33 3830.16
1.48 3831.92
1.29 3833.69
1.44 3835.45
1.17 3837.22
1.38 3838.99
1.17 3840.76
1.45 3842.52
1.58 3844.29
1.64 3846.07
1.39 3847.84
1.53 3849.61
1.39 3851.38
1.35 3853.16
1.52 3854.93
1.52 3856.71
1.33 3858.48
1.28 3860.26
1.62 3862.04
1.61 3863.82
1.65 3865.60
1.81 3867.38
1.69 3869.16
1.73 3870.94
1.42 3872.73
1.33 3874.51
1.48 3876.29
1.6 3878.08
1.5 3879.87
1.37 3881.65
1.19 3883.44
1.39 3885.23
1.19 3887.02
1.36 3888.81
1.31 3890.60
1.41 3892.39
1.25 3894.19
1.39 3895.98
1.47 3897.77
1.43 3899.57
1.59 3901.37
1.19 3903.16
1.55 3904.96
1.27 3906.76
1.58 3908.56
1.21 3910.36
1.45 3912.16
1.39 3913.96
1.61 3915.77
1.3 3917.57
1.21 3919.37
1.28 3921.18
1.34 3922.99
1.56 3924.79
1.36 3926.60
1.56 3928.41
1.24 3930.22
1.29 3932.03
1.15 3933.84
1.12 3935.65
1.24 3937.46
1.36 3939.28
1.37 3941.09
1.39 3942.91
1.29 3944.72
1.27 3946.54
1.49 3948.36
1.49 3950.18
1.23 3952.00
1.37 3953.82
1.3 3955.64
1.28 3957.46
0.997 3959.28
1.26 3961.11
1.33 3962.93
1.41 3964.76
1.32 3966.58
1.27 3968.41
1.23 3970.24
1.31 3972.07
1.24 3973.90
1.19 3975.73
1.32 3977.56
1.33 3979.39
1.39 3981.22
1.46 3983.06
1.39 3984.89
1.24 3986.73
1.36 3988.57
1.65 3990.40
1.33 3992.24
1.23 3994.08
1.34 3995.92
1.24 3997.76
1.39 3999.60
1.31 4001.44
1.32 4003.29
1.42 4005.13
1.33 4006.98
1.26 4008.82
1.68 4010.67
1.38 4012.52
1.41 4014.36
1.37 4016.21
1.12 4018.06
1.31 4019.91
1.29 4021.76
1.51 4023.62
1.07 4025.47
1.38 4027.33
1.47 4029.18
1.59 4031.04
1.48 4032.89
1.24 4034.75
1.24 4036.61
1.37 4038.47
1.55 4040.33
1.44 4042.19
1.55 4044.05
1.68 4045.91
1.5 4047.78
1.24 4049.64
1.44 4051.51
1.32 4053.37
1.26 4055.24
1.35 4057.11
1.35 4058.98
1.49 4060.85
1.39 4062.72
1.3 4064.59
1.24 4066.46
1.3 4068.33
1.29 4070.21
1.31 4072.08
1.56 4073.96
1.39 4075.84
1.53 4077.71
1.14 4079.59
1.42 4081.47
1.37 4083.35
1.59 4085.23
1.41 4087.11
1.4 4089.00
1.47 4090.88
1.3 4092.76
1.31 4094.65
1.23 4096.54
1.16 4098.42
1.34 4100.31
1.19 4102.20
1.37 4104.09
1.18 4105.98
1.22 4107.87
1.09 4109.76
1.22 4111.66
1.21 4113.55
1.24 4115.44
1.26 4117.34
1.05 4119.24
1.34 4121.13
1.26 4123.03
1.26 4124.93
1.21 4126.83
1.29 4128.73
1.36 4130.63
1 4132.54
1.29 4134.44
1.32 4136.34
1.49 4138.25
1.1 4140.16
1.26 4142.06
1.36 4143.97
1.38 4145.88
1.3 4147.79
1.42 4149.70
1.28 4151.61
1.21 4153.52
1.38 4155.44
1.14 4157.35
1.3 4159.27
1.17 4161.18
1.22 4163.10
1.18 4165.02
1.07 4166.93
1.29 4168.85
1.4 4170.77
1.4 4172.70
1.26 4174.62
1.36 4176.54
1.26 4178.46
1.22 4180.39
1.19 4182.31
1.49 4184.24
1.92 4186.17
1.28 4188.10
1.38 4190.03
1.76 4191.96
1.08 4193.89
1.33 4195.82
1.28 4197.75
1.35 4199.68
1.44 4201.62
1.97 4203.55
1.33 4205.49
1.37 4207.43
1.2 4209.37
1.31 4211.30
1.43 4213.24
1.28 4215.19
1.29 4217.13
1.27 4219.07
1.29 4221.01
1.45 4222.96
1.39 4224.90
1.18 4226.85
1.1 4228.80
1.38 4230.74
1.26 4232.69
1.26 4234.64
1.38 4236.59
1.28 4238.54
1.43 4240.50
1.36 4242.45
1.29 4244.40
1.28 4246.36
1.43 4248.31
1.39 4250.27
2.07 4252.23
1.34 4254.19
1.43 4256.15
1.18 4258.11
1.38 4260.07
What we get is 1.1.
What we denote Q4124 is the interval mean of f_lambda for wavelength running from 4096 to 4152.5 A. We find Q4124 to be 1.26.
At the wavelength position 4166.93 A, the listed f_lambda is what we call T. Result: 1.07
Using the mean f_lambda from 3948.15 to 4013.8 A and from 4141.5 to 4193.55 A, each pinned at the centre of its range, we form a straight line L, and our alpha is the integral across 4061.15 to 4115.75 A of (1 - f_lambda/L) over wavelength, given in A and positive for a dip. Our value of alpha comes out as 0.5 A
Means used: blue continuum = 1.33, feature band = 1.32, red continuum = 1.33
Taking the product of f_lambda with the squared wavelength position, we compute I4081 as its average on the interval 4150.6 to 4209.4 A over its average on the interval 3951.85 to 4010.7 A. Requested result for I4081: 1.12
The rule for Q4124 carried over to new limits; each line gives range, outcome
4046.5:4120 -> 1.32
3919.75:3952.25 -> 1.33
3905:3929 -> 1.4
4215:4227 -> 1.32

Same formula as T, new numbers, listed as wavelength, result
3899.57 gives 1.43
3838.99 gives 1.38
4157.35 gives 1.14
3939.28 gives 1.36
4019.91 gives 1.31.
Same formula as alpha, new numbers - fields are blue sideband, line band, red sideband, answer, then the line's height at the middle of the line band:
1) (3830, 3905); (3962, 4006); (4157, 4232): 2.08 A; 1.4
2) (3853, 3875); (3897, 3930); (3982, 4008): 1.46 A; 1.47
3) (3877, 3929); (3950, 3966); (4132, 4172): 0.88 A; 1.36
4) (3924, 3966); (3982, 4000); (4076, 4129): -0.71 A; 1.31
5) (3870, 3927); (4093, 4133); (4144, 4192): 3.17 A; 1.34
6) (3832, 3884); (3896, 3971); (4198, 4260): 5.31 A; 1.45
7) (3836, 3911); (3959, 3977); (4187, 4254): 1.93 A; 1.42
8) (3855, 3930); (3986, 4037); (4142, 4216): 1.36 A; 1.39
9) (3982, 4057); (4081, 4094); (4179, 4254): -0.40 A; 1.38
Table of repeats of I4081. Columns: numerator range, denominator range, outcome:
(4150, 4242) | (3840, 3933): 1.09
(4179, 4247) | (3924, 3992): 1.16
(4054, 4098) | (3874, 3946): 1.09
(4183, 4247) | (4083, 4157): 1.11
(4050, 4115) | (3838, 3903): 1.02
